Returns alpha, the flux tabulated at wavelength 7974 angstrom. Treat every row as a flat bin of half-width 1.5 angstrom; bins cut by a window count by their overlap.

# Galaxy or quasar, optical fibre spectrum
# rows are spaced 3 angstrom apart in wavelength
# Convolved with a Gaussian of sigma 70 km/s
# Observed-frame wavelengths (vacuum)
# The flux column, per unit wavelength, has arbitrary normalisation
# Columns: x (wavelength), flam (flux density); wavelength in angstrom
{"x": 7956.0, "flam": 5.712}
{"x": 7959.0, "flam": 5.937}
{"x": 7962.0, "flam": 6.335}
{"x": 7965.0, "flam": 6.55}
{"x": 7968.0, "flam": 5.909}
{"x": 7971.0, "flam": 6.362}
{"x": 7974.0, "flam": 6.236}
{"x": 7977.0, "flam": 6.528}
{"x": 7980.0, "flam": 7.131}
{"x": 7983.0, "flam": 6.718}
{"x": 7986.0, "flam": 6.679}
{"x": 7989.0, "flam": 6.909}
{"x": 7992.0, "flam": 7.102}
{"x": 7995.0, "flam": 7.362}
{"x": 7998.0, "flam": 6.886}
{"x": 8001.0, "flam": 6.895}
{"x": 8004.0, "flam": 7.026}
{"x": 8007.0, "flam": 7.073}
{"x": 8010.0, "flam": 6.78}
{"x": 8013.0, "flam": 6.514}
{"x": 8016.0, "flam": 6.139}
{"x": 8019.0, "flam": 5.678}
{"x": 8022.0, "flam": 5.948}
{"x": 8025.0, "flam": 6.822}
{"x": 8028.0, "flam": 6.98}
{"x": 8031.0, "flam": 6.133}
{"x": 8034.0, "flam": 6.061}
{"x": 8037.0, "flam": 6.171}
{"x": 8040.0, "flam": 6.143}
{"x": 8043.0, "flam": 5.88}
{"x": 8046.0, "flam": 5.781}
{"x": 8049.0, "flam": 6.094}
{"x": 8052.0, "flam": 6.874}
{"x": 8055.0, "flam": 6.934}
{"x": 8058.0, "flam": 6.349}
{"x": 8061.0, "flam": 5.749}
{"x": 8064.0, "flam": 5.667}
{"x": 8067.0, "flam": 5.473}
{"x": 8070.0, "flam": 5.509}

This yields 6.236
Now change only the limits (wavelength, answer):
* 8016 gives 6.139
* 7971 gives 6.362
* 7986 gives 6.679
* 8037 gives 6.171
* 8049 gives 6.094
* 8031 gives 6.133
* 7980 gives 7.131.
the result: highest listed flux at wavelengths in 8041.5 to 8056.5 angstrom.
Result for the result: 6.934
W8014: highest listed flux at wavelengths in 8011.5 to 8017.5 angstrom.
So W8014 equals 6.514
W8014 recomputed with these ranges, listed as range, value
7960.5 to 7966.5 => 6.55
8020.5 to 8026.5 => 6.822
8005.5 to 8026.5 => 7.073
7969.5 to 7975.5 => 6.362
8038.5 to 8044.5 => 6.143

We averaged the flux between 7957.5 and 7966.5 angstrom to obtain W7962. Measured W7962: 6.27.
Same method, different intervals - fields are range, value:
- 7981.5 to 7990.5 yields 6.77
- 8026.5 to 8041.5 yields 6.3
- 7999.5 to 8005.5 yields 6.96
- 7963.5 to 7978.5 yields 6.32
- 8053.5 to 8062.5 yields 6.34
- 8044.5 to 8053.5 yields 6.25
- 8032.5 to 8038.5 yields 6.12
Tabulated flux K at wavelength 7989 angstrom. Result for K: 6.909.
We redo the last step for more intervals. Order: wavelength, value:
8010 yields 6.78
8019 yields 5.678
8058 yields 6.349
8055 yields 6.934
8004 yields 7.026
